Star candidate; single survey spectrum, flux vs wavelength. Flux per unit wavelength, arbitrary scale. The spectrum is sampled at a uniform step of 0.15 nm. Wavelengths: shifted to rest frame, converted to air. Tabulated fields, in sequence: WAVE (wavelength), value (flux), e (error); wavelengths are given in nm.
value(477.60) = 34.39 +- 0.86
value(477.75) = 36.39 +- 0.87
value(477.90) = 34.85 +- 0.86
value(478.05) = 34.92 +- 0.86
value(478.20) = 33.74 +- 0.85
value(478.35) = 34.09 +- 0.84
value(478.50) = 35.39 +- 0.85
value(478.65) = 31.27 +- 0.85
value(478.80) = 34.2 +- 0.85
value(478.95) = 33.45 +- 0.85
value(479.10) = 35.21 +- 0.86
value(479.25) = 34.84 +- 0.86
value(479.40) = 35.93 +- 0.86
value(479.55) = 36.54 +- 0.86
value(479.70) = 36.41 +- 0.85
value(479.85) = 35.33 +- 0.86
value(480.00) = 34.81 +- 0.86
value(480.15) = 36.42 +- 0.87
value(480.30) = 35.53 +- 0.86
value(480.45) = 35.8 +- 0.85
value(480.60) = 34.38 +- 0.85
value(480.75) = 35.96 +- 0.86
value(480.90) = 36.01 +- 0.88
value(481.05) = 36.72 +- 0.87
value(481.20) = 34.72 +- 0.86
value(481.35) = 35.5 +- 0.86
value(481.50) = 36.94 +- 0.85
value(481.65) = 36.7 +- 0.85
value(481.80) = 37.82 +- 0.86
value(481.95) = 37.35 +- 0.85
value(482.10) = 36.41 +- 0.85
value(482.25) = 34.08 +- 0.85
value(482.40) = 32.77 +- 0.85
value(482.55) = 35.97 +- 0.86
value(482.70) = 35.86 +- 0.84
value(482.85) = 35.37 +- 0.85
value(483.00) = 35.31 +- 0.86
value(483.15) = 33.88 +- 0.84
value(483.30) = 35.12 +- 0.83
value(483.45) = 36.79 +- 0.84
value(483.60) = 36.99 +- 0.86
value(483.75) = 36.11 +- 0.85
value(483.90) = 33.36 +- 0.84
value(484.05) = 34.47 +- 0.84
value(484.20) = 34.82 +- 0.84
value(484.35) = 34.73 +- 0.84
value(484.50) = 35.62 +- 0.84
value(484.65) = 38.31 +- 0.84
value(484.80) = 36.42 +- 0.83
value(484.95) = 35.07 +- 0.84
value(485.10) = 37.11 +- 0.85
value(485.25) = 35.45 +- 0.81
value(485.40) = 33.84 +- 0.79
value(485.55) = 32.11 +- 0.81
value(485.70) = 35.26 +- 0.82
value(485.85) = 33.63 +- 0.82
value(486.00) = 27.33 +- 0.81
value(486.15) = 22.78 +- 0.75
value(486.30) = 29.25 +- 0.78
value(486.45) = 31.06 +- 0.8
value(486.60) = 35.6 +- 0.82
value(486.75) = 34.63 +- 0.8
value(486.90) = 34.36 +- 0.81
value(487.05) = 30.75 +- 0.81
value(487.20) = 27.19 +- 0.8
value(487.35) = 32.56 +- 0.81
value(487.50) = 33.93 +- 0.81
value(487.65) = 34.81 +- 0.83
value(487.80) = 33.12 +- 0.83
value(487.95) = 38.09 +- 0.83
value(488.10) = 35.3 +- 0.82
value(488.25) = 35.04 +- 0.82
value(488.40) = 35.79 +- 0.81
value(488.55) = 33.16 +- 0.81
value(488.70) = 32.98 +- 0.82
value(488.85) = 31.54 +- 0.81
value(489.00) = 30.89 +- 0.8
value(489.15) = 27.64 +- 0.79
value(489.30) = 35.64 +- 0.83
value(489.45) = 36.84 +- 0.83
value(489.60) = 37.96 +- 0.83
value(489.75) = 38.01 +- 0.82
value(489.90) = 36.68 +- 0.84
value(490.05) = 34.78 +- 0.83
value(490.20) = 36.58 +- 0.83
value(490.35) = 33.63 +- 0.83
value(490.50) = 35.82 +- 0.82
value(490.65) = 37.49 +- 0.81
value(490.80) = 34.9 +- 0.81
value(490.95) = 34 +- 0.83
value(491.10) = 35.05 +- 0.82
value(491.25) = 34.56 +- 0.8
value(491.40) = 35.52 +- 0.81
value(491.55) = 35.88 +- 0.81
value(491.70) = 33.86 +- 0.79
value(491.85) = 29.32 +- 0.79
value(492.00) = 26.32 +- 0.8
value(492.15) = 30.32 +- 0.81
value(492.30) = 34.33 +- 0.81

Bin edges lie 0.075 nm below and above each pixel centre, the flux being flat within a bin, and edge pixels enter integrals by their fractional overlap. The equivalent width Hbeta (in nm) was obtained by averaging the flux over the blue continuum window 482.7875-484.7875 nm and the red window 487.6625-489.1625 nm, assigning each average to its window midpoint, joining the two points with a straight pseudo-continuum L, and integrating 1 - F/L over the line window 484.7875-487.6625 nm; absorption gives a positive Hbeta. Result 0.17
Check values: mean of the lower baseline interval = 35.5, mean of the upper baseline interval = 33.7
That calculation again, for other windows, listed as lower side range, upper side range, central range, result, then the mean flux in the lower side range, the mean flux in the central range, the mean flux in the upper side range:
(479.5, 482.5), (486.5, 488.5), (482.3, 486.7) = 0.08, 35.8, 34.2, 33.9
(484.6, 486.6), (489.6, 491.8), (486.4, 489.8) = 0.04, 32.9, 33.8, 35.5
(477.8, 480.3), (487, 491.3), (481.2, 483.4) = -0.06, 34.9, 35.6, 34.3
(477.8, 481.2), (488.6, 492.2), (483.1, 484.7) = -0.04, 35.1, 35.5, 34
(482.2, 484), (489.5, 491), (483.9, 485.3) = -0.01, 35.1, 35.7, 36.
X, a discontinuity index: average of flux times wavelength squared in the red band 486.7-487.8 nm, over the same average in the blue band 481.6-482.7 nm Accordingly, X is 0.93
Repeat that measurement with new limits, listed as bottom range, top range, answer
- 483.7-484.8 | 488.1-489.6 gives 0.97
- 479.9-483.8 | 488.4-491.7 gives 1.01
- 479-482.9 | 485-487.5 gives 0.92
